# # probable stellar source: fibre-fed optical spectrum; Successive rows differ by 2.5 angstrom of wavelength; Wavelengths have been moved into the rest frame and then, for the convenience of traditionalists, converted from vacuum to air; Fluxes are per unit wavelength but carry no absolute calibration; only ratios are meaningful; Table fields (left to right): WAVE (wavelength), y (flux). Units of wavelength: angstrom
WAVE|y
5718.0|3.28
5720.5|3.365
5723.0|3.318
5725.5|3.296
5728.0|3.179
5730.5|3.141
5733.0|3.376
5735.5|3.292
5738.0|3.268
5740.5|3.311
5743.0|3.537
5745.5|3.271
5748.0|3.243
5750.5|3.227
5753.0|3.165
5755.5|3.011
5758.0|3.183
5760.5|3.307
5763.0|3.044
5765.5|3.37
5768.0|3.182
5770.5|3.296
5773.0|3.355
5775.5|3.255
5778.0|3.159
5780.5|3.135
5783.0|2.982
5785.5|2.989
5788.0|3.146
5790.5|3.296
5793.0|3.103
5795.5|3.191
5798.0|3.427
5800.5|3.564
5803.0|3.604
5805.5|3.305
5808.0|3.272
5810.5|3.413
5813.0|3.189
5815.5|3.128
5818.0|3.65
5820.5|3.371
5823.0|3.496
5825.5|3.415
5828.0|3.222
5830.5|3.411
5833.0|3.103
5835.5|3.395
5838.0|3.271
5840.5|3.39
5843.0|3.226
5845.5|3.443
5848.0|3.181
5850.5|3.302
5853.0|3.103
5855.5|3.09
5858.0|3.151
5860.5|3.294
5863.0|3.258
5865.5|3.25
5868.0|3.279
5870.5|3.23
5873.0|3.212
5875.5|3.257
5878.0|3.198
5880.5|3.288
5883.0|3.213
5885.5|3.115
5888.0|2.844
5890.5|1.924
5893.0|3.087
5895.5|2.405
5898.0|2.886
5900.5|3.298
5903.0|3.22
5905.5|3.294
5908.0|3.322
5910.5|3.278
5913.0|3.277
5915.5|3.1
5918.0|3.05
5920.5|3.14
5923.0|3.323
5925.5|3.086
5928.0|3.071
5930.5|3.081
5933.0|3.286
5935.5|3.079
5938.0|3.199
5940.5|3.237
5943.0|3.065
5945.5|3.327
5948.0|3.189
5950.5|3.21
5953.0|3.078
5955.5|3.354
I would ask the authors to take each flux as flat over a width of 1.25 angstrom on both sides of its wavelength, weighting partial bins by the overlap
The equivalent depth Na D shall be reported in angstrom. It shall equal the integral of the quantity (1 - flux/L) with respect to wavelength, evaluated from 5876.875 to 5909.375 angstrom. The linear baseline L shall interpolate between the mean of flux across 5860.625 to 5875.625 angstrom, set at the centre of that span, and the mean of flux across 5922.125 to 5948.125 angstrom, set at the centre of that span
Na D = 2.16 angstrom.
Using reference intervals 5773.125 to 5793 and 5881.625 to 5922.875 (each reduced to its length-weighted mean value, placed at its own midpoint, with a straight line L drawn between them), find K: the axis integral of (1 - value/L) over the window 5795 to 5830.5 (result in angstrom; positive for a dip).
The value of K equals -3.0 angstrom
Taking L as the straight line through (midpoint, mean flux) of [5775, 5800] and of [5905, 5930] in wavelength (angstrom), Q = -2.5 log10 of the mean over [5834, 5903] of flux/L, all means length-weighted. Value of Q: 0.017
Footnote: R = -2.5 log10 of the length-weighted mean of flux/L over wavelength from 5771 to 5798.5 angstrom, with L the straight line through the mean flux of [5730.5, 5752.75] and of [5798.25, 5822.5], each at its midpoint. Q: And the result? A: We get 0.06 mag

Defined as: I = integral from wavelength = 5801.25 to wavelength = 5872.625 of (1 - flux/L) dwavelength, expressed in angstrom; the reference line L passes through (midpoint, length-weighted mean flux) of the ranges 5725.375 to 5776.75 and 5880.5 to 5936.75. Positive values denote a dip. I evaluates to -3.41 angstrom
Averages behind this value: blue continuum 3.25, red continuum 3.07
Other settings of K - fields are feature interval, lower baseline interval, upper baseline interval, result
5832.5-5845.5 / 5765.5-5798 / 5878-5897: -1.2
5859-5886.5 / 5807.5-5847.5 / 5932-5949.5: 0.4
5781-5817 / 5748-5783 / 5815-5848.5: 0.2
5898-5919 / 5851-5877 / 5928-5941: -0.2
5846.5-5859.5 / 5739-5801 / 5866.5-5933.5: -0.1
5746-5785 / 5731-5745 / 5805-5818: 1.6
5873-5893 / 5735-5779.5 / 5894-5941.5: 1.0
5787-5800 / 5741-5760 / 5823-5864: 0.0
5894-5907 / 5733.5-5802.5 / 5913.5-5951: 0.6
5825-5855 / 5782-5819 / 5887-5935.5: -0.7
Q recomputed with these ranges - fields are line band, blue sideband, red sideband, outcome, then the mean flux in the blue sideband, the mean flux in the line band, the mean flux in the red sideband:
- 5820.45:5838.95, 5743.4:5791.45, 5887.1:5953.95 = -0.06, 3.2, 3.33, 3.09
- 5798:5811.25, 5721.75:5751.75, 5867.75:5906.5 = -0.08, 3.29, 3.43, 3.04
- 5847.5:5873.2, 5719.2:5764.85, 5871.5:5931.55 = -0.03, 3.25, 3.21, 3.08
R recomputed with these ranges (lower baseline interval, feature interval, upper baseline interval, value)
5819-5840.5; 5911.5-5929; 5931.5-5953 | 0.02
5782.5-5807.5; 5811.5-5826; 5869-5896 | -0.06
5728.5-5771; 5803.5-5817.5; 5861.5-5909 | -0.04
